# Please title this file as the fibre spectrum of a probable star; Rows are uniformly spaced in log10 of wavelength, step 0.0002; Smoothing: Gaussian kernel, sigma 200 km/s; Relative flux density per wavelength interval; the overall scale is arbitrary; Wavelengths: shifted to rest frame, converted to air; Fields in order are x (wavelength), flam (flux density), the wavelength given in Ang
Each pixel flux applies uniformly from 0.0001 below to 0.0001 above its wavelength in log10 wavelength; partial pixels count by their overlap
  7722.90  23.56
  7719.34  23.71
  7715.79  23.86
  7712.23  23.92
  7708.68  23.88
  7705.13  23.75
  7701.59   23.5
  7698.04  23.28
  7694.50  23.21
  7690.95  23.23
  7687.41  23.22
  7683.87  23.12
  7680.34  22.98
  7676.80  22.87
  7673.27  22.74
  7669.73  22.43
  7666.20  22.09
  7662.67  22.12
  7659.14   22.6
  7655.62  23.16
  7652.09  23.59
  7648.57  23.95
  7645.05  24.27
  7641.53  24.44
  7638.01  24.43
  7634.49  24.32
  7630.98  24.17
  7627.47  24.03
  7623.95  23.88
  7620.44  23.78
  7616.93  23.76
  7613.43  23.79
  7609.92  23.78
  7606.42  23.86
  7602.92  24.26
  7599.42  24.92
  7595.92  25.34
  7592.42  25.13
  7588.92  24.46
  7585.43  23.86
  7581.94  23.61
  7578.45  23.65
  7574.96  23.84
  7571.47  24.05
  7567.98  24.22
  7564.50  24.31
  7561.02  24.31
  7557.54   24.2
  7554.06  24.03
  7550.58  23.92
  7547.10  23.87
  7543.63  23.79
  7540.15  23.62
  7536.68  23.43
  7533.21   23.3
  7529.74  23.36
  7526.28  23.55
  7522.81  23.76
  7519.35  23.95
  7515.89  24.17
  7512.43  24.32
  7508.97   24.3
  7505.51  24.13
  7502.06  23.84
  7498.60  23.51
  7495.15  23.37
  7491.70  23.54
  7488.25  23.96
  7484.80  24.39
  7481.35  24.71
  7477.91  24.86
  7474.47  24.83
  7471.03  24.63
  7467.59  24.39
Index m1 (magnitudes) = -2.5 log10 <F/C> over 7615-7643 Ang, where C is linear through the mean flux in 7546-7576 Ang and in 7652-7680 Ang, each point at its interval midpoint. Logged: -0.04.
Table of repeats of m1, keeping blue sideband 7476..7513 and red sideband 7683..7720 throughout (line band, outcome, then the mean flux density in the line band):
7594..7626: -0.02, 24.2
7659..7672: 0.06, 22.3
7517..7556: 0.01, 23.7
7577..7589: 0.00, 23.8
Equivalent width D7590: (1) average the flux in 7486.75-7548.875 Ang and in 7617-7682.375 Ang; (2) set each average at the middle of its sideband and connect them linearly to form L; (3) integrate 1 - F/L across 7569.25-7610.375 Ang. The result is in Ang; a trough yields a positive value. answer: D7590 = -1.1 Ang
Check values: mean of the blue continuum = 23.8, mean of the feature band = 24.2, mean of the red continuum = 23.4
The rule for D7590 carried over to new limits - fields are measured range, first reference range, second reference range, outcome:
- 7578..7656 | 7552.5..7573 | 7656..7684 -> -2.4 Ang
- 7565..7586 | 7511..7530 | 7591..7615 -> 0.3 Ang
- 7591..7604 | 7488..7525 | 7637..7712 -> -0.8 Ang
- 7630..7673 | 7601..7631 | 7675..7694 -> 0.1 Ang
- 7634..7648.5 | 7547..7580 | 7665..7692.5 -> -0.7 Ang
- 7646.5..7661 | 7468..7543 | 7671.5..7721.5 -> 0.1 Ang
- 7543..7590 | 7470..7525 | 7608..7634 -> 0.0 Ang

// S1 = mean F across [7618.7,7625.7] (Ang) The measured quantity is 23.8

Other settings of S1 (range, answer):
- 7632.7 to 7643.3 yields 24.4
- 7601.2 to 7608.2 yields 24.1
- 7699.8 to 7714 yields 23.8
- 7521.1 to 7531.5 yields 23.6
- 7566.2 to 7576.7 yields 24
